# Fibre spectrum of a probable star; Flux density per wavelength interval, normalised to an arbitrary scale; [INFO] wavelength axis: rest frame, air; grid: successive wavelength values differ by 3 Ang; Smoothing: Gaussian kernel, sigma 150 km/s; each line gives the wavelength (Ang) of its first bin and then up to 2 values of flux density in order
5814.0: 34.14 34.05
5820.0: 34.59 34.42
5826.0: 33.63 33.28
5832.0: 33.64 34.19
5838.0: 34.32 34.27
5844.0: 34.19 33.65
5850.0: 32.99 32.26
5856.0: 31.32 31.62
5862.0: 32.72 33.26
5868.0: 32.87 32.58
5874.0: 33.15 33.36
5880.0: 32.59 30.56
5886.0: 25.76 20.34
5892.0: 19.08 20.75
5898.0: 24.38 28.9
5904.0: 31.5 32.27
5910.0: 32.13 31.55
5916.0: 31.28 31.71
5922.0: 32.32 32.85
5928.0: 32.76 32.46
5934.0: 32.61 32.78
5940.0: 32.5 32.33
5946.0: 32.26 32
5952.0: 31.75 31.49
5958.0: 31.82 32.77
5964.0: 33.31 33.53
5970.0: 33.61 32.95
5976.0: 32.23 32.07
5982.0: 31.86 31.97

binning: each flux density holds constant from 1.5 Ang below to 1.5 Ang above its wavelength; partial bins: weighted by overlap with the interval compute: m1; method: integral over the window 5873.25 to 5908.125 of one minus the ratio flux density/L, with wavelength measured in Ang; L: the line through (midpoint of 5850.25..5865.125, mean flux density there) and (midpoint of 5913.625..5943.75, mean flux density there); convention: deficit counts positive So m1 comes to 5.1 Ang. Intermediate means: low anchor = 32.2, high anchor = 32.3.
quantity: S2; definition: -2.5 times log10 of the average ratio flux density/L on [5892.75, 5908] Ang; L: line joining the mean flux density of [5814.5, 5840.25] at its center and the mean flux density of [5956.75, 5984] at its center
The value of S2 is 0.23 mag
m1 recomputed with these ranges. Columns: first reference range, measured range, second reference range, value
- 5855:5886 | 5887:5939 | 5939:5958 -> 4.3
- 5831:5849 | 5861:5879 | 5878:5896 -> -2.9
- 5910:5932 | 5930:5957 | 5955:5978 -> 0.2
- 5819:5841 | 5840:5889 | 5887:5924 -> -1.0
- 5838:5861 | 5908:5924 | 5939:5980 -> 0.4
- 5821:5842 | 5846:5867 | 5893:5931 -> 0.2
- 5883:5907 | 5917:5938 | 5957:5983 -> -2.9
